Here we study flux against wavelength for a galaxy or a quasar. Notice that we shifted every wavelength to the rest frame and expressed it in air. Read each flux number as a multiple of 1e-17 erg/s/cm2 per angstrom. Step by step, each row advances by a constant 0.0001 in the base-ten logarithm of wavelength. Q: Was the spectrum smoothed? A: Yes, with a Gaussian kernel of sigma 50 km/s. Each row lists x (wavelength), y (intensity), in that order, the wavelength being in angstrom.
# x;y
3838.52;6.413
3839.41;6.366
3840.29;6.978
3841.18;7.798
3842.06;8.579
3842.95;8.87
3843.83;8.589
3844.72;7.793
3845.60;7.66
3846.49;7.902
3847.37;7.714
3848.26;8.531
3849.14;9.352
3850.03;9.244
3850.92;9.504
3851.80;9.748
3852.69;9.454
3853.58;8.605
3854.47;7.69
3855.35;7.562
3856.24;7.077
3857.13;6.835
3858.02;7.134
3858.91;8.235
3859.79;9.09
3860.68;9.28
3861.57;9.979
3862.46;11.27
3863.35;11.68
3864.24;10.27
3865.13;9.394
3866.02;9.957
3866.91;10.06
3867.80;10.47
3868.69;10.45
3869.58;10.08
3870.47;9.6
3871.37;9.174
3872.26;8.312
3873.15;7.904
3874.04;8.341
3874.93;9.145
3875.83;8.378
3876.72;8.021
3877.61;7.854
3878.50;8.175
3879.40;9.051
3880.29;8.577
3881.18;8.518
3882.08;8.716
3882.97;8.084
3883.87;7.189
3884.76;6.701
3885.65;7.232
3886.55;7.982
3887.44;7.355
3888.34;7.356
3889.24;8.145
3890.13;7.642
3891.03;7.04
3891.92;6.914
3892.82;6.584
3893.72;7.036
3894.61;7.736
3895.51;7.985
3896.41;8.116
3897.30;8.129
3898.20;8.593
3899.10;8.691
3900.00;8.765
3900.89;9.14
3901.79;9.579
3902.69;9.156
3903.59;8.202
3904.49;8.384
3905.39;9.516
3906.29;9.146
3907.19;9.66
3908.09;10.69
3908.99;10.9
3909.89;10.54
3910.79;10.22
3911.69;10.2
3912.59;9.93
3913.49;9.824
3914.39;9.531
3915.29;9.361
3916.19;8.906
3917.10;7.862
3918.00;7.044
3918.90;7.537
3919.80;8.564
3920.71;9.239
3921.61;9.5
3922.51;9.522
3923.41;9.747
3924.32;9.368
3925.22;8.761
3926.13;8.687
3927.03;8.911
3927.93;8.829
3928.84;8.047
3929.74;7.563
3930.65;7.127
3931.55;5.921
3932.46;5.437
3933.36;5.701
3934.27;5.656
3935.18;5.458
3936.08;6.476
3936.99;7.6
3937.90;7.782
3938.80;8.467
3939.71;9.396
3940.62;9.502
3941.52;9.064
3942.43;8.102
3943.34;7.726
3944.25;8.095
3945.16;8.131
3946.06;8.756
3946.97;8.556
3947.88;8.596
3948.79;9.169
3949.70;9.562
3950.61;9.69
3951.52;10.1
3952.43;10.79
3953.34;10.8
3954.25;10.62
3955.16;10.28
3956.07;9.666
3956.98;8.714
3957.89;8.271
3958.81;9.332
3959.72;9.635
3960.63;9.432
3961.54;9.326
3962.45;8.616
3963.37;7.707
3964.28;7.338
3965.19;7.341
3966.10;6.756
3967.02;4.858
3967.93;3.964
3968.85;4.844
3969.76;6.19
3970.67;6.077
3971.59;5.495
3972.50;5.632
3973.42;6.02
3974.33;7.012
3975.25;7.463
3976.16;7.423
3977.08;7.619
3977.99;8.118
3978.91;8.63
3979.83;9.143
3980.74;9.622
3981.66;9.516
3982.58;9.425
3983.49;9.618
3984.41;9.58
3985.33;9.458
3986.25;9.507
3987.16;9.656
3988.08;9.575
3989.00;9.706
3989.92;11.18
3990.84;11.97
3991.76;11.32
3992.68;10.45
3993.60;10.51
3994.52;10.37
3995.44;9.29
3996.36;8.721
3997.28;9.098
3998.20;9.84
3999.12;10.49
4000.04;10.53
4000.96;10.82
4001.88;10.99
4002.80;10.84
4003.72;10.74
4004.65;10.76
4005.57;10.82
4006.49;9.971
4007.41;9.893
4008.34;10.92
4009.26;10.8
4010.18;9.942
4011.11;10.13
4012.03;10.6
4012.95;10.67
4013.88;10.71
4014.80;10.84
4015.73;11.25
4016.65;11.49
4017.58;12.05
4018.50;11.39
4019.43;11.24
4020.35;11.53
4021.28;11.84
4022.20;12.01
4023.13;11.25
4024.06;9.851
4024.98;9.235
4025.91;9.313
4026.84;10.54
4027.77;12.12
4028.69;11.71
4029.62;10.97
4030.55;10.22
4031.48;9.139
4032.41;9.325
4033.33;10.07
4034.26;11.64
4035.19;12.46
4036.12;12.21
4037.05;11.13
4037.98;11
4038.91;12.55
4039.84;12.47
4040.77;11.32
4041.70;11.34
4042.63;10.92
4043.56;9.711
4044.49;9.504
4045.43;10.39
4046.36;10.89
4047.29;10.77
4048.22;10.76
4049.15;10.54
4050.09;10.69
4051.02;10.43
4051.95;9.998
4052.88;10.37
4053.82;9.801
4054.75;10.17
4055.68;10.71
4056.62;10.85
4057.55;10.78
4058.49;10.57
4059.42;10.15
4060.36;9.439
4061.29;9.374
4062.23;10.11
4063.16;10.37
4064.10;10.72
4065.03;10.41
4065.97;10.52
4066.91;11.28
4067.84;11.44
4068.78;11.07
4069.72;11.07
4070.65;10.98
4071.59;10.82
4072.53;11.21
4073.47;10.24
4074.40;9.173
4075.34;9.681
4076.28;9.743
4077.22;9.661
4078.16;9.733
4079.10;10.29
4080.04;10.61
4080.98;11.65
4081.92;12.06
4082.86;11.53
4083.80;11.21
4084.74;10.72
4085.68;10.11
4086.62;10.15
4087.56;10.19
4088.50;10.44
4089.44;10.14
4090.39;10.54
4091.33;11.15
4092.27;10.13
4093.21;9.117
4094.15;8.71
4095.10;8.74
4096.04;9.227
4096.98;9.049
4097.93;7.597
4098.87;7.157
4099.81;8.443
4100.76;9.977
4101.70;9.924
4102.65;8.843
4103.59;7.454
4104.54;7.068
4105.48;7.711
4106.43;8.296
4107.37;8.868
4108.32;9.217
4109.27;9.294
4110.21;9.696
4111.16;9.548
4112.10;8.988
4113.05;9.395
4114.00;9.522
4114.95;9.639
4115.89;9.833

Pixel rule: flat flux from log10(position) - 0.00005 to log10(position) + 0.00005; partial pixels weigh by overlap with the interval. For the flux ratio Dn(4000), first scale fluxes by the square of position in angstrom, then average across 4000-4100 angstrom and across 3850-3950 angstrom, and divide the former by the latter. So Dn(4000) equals 1.33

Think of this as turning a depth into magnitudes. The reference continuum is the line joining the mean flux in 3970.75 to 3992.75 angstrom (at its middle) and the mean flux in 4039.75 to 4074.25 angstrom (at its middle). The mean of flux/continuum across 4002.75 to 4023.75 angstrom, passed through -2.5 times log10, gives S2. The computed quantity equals -0.147 mag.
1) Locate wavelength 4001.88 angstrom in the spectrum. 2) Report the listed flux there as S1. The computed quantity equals 10.99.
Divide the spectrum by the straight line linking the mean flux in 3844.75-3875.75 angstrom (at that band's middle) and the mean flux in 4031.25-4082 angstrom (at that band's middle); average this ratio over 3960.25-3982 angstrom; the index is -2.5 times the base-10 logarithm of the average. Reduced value 0.34 mag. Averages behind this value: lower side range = 9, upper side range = 10.6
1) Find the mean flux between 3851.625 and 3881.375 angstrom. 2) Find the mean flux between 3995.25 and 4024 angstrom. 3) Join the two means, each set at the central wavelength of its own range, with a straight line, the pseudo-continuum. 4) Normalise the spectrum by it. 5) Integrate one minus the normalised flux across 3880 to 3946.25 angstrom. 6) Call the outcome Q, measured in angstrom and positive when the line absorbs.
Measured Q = 8.5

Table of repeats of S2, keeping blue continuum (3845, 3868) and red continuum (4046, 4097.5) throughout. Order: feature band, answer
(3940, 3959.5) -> 0.041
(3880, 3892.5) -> 0.195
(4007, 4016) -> -0.062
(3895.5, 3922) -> 0.023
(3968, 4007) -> 0.084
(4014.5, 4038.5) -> -0.096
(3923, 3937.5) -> 0.258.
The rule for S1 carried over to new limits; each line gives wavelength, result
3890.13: 7.642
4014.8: 10.84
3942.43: 8.102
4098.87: 7.157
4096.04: 9.227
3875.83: 8.378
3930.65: 7.127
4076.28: 9.743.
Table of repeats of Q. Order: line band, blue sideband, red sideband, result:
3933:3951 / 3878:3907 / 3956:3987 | -0.3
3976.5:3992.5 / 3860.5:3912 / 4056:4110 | -0.5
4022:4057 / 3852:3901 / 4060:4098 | -2.8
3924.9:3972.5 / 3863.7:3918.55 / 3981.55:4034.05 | 7.9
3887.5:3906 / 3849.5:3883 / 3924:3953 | 1.1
